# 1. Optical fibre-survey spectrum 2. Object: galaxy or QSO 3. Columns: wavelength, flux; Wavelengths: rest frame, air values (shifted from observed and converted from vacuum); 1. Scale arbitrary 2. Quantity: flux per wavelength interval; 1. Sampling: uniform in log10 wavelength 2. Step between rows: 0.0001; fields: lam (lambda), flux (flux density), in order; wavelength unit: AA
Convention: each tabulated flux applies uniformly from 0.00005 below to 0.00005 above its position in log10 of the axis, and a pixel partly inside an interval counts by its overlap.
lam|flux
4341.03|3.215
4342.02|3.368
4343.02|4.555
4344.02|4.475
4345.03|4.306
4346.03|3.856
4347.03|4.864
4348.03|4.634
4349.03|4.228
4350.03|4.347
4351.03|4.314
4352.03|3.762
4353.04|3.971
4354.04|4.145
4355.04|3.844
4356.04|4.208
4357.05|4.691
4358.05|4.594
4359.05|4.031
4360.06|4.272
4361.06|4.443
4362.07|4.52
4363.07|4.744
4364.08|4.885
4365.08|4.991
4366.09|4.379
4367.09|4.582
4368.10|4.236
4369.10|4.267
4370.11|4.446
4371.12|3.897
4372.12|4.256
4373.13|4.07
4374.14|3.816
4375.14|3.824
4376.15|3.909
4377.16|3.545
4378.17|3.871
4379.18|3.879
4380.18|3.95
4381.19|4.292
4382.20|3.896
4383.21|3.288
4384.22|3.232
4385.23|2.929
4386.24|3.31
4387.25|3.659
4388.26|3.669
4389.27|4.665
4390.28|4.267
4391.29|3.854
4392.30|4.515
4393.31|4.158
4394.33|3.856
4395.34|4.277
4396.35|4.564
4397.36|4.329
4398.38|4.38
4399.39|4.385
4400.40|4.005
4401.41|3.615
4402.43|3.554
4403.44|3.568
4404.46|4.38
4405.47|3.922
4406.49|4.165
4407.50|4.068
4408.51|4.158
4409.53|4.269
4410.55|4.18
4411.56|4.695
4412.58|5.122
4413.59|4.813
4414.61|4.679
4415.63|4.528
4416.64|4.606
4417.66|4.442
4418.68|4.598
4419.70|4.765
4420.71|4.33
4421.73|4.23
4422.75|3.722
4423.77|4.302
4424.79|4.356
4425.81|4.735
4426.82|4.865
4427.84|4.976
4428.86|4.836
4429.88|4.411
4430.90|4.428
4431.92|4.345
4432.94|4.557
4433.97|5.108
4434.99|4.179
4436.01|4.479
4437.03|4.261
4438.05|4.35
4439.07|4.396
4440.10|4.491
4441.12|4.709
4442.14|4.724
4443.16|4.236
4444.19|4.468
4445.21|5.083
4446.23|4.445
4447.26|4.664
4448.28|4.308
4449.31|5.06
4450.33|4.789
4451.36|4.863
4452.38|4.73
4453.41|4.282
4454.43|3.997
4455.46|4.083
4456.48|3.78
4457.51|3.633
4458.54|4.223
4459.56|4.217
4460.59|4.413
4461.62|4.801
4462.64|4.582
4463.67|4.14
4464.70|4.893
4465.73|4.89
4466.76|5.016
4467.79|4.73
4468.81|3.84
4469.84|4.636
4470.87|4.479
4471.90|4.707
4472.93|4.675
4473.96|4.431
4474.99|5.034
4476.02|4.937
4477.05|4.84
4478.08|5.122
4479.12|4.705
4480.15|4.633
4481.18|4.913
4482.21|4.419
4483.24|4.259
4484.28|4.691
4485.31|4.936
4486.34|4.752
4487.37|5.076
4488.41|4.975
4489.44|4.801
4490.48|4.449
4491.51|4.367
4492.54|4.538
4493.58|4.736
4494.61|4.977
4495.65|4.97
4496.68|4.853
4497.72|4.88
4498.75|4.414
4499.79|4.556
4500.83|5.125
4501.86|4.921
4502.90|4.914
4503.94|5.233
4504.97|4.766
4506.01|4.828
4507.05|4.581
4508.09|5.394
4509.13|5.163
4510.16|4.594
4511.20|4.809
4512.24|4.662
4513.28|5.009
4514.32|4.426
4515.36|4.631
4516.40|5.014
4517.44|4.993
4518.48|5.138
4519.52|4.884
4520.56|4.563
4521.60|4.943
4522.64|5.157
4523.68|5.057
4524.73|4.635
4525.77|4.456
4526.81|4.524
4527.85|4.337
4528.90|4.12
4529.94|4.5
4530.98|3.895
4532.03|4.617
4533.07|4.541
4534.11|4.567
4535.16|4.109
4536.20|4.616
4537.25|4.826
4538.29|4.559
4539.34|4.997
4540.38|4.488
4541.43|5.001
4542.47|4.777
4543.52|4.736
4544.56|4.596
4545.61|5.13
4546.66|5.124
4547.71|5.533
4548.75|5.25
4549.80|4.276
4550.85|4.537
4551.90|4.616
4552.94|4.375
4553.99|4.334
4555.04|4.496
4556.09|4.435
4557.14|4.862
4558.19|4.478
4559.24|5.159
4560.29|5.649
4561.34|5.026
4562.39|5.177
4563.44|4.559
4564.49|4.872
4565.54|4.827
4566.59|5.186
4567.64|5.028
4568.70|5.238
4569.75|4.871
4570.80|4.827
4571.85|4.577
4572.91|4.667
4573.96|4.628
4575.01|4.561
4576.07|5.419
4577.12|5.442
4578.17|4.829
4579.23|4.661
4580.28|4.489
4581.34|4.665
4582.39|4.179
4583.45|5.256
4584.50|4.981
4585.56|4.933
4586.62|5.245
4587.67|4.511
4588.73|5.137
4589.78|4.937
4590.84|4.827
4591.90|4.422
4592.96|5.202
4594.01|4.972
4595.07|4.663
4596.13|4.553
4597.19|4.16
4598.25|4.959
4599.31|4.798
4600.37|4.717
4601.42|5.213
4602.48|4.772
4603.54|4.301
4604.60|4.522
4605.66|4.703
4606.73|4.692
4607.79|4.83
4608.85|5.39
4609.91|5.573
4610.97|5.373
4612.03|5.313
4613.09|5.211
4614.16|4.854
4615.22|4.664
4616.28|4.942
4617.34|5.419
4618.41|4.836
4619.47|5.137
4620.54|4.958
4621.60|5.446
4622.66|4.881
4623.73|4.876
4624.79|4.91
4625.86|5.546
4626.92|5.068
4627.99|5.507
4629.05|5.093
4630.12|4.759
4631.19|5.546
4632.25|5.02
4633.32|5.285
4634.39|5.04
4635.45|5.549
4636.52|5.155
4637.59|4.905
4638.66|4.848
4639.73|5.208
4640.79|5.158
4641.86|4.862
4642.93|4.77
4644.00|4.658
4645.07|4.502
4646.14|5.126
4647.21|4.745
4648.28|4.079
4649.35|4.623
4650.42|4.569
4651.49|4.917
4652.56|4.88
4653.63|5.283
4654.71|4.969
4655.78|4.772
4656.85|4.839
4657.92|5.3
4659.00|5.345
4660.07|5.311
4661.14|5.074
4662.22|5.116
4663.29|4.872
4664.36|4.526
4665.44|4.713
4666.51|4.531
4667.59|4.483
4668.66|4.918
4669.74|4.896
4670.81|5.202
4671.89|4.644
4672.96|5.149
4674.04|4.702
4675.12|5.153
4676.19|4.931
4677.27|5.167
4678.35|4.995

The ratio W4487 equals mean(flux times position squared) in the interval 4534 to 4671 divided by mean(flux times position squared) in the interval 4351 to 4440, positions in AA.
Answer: 1.27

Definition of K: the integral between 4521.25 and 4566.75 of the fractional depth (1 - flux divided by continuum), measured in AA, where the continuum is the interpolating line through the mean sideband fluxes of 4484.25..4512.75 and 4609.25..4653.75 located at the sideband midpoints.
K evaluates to 1.6 AA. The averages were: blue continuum 4.82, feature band 4.72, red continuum 5.03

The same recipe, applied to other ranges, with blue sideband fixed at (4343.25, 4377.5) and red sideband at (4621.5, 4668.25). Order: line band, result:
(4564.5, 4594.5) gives -0.42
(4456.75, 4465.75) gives 0.29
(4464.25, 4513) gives -1.92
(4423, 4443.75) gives -0.33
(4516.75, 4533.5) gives 0.09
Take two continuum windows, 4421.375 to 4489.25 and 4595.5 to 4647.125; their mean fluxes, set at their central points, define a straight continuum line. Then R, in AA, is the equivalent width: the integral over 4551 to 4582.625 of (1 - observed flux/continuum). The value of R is 0.3 AA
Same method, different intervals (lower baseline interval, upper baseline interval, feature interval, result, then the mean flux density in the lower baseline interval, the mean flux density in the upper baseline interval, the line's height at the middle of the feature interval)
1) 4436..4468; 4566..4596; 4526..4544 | 0.73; 4.49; 4.87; 4.73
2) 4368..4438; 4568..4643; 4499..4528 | -1.41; 4.2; 4.95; 4.61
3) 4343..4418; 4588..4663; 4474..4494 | -1.01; 4.18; 4.96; 4.51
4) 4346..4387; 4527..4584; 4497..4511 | -0.89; 4.13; 4.75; 4.58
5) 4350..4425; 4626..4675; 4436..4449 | -0.54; 4.18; 4.95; 4.34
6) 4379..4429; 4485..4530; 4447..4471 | 0.28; 4.2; 4.79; 4.51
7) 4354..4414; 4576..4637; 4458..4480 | -0.87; 4.14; 4.97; 4.46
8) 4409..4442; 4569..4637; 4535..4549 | -0.14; 4.53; 4.95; 4.8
